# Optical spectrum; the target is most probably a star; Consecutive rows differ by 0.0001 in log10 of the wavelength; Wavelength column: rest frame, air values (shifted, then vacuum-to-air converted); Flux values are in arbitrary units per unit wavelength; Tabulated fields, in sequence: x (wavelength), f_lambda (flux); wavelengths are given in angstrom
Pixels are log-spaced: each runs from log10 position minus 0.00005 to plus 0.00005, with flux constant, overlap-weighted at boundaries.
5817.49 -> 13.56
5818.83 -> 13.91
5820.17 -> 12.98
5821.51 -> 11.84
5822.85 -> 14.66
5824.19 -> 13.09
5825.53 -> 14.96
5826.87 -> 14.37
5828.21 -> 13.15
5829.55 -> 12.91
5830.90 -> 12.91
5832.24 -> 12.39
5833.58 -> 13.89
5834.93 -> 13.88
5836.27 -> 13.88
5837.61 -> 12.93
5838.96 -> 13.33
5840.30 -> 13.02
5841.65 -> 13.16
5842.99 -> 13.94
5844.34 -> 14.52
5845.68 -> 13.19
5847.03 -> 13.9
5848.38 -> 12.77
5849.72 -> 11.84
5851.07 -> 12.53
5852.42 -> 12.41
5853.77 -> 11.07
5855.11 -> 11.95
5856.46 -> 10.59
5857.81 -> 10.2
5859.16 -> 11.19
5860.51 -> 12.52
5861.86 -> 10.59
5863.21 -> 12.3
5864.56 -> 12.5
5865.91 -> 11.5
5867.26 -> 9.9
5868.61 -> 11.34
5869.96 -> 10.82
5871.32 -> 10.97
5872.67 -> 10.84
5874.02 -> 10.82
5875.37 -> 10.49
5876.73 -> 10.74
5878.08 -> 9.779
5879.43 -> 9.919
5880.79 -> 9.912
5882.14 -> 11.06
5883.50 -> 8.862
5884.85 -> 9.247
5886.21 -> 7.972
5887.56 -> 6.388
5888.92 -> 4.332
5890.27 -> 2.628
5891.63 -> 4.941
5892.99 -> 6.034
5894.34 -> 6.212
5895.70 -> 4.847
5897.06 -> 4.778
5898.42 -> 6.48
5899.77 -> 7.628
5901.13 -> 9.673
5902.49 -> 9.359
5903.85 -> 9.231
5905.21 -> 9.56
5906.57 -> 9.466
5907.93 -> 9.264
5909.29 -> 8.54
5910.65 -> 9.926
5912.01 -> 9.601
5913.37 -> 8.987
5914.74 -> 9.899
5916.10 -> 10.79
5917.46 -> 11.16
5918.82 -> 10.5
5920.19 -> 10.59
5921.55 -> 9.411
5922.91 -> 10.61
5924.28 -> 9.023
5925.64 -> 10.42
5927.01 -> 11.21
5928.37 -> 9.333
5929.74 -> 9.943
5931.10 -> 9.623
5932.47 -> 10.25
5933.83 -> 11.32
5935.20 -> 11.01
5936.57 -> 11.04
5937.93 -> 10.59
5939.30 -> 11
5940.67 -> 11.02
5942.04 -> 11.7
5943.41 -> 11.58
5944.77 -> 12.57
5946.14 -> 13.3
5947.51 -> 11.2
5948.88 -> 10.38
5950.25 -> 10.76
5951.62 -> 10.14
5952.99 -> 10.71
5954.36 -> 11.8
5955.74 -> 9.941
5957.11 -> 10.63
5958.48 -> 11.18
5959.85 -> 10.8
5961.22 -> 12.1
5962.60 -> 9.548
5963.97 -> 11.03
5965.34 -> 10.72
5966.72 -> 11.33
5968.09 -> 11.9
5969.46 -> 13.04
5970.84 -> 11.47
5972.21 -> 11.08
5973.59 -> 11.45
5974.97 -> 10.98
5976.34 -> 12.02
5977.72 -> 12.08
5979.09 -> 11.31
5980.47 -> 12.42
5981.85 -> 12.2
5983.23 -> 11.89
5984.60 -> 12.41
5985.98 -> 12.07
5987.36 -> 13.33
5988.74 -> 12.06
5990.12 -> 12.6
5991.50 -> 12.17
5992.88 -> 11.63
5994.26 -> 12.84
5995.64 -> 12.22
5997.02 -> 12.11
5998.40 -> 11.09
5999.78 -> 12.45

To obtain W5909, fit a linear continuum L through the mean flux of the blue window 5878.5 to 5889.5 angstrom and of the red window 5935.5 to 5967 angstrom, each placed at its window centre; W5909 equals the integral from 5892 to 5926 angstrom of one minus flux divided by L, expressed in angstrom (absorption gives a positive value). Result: 2.5 angstrom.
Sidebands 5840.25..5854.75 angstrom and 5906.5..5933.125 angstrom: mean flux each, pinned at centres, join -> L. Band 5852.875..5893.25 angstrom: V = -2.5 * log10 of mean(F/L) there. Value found 0.219 mag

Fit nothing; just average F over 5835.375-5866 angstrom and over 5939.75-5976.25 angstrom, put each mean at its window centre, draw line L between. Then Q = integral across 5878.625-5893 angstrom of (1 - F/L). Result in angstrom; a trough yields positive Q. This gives 5.48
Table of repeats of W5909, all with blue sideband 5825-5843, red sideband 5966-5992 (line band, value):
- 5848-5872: 3.1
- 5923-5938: 2.6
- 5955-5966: 1.3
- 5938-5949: 0.7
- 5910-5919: 1.8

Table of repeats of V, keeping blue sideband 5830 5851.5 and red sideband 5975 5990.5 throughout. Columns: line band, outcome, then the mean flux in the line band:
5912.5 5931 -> 0.24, 10.1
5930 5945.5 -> 0.13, 11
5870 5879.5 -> 0.22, 10.6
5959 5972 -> 0.09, 11.3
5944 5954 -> 0.10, 11.3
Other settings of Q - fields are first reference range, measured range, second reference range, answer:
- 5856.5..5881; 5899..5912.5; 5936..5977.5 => 2.27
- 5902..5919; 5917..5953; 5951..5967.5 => -1.69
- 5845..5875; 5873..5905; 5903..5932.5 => 8.40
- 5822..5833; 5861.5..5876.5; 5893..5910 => -1.08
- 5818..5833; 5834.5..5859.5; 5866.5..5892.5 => -2.15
